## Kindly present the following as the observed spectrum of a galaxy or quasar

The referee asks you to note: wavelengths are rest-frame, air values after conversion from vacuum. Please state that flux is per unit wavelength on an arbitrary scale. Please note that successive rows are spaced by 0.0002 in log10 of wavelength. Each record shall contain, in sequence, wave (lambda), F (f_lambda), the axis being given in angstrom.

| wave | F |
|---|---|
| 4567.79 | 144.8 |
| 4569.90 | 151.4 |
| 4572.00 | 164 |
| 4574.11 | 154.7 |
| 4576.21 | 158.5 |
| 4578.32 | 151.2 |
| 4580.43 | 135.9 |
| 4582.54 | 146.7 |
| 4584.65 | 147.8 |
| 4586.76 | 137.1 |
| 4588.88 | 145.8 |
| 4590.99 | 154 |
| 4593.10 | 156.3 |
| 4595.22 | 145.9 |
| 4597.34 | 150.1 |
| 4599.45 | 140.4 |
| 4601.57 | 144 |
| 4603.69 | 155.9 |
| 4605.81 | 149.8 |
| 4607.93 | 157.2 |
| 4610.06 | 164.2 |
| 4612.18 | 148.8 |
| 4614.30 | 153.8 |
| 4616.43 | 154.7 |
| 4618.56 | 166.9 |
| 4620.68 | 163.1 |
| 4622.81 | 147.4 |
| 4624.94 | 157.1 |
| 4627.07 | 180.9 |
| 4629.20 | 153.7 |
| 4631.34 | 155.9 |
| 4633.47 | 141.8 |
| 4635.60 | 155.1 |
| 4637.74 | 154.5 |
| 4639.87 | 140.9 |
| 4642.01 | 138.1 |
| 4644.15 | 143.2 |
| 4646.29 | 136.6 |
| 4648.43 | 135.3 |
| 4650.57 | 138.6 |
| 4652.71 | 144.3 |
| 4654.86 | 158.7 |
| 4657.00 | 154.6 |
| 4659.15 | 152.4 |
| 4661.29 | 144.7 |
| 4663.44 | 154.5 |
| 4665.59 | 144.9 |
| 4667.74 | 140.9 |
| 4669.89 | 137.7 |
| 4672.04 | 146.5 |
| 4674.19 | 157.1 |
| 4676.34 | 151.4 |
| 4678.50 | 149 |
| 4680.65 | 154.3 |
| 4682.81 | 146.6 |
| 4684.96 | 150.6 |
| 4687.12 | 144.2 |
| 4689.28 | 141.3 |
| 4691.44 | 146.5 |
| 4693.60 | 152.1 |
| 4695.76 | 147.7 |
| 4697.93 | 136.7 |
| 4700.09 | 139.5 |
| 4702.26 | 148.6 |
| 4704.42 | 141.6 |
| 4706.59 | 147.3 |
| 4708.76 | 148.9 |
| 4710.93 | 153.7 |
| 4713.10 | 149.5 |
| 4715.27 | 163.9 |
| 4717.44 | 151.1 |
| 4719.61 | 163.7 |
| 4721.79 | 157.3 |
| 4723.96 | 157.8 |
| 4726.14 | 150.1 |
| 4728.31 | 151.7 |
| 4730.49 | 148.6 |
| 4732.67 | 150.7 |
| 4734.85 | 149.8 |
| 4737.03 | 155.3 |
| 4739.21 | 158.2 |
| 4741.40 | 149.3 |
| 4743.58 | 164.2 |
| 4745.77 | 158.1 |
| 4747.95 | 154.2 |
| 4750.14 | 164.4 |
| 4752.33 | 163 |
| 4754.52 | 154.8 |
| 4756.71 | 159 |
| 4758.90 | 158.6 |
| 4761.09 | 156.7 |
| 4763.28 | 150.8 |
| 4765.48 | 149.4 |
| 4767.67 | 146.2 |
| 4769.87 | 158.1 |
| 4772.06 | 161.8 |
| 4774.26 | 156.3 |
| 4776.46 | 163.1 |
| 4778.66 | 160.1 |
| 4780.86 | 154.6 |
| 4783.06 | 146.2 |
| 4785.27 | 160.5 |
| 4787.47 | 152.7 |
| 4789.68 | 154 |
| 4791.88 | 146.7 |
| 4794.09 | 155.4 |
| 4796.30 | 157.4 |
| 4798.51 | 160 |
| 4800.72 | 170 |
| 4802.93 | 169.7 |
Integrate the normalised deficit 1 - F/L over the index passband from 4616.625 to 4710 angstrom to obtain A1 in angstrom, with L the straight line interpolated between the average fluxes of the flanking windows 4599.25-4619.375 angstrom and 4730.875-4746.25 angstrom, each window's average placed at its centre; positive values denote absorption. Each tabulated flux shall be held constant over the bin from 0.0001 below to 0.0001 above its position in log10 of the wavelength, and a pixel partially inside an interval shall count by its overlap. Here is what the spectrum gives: 3.3 angstrom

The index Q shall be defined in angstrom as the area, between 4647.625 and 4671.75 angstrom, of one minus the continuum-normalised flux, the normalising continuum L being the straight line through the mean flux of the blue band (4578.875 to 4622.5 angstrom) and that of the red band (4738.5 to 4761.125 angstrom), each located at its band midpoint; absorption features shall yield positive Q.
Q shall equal 1.2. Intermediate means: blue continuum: 151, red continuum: 158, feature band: 146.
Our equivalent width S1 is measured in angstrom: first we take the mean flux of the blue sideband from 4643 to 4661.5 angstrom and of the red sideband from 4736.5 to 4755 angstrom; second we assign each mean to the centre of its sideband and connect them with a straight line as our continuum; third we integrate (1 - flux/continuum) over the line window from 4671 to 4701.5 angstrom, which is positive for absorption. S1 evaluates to 0.5 angstrom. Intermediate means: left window 145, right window 158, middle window 147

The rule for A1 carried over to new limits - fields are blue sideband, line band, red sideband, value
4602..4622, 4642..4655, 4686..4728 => 1.07 angstrom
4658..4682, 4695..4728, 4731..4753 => 0.54 angstrom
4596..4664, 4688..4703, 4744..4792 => 0.88 angstrom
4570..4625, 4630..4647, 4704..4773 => 0.74 angstrom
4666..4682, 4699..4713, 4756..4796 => 0.32 angstrom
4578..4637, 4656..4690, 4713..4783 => 1.26 angstrom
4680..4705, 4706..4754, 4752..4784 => -1.39 angstrom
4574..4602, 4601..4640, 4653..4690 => -1.96 angstrom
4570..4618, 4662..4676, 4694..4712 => 0.02 angstrom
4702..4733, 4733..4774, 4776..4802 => -0.41 angstrom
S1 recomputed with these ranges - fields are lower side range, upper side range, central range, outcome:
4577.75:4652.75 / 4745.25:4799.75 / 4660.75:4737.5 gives 1.9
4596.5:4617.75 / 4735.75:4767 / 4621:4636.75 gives -0.4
